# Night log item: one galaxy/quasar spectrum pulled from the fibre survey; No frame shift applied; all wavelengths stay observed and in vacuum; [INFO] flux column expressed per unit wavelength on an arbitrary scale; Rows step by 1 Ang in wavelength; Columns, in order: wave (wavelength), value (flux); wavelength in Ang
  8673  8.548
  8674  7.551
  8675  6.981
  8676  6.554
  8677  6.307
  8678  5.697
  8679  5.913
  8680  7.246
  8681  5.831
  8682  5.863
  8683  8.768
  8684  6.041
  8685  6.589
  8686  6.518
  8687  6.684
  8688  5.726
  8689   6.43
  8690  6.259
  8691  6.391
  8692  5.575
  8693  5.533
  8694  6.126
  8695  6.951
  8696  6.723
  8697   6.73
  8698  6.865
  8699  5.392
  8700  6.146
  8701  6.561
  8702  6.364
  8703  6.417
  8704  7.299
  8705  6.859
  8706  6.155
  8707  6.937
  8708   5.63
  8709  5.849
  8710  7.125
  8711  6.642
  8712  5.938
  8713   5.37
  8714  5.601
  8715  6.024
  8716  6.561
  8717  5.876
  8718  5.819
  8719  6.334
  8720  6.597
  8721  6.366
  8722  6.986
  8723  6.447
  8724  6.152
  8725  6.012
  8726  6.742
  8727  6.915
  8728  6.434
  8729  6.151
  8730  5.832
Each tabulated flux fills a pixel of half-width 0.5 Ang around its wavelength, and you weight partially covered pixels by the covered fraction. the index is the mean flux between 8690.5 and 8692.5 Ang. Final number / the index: 5.98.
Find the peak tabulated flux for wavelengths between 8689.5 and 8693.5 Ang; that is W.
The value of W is 6.391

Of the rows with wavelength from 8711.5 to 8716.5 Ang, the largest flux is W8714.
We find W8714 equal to 6.561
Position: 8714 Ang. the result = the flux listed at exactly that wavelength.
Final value 5.601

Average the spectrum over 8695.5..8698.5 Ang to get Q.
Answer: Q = 6.77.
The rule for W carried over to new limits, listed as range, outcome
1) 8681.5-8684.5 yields 8.768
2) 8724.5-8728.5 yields 6.915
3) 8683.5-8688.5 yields 6.684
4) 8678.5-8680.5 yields 7.246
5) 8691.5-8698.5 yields 6.951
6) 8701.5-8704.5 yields 7.299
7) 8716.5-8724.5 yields 6.986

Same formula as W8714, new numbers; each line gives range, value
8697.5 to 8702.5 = 6.865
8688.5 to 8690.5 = 6.43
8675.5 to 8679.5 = 6.554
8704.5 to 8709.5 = 6.937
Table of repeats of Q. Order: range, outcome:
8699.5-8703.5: 6.37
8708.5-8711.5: 6.54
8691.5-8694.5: 5.74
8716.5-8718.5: 5.85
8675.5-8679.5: 6.12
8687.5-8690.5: 6.14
